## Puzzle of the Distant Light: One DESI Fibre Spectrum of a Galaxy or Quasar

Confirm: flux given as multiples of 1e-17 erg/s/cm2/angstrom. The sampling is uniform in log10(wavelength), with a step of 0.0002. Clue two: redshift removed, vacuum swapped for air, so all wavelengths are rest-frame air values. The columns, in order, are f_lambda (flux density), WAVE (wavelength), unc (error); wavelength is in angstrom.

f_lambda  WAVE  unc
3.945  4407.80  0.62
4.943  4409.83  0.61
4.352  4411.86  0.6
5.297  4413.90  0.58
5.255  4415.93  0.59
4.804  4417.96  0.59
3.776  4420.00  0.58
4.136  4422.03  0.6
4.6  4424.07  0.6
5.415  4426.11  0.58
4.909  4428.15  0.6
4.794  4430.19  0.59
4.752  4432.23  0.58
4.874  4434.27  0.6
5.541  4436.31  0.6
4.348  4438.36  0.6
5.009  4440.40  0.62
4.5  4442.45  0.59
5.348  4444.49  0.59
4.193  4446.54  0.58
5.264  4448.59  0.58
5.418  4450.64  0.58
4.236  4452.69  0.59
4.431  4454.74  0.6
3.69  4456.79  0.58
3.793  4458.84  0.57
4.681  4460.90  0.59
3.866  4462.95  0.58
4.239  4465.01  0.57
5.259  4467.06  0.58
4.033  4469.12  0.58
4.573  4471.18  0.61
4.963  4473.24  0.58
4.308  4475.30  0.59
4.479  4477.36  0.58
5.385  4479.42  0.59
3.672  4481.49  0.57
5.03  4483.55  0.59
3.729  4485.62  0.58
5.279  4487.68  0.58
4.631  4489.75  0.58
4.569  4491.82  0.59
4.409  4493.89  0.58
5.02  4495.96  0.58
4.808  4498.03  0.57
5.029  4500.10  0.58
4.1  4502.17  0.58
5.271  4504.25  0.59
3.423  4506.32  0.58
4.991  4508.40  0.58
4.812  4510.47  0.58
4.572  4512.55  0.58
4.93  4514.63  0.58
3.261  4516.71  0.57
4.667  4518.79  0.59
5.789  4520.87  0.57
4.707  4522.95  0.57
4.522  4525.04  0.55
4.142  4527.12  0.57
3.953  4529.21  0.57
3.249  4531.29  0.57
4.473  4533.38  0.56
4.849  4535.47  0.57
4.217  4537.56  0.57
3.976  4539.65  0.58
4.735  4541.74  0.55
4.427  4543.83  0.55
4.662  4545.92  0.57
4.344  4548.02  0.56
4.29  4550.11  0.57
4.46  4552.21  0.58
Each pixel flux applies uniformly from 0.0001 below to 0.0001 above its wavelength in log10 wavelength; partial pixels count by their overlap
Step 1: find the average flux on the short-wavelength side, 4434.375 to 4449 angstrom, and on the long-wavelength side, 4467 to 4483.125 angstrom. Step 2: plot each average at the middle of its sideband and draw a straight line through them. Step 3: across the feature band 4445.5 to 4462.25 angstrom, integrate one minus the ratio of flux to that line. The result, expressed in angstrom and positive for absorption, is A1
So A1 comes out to 1.1 angstrom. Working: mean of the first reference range 4.87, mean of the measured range 4.45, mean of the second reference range 4.56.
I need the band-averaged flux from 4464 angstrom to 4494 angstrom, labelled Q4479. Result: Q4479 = 4.58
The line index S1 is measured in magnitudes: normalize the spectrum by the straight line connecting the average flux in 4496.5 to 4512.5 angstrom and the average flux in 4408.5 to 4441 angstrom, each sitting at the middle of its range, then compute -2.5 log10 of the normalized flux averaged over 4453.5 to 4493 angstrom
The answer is 0.06 mag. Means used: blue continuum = 4.79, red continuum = 4.64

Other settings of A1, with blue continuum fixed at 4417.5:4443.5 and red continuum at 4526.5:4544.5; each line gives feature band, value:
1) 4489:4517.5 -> -1.2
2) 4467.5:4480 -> -0.3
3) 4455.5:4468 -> 0.9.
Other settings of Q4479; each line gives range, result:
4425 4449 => 4.9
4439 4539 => 4.53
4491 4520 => 4.57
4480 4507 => 4.56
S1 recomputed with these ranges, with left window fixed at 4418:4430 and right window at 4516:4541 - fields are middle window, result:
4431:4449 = -0.07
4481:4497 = -0.03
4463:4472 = 0.01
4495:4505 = -0.10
